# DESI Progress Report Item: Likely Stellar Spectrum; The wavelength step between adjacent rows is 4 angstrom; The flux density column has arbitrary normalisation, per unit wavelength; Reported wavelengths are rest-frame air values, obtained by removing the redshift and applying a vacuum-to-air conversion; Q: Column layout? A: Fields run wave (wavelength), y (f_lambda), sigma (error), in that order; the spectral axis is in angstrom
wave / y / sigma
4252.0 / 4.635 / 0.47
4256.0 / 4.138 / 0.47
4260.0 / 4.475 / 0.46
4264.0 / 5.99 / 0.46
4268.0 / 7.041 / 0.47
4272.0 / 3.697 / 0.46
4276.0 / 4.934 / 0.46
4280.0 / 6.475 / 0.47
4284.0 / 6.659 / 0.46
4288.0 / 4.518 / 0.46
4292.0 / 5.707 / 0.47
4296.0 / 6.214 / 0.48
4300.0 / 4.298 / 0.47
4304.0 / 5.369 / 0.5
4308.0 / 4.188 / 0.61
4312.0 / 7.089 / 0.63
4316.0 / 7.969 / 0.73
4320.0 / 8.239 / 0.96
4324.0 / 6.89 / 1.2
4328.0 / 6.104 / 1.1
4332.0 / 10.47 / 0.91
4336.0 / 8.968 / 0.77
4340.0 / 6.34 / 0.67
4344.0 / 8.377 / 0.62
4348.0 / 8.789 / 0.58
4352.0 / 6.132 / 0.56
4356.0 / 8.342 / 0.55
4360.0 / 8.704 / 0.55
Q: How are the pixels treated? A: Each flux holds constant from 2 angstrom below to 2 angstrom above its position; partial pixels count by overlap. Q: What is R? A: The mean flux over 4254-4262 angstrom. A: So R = 4.31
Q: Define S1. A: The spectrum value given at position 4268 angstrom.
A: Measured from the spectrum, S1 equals 7.041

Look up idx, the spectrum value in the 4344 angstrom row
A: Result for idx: 8.377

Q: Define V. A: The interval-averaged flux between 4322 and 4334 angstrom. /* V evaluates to 7.82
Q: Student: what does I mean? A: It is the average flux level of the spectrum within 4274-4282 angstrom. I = 5.7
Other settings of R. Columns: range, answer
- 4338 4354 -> 7.41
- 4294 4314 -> 5.43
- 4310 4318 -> 7.53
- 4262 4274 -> 5.58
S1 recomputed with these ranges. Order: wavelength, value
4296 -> 6.214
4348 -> 8.789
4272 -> 3.697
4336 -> 8.968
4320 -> 8.239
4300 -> 4.298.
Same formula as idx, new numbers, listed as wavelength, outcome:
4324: 6.89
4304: 5.369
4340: 6.34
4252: 4.635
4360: 8.704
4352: 6.132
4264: 5.99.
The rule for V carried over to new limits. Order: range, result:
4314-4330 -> 7.3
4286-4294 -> 5.11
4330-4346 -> 8.54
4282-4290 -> 5.59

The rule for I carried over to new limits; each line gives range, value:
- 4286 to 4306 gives 5.22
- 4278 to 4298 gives 5.91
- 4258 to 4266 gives 5.23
